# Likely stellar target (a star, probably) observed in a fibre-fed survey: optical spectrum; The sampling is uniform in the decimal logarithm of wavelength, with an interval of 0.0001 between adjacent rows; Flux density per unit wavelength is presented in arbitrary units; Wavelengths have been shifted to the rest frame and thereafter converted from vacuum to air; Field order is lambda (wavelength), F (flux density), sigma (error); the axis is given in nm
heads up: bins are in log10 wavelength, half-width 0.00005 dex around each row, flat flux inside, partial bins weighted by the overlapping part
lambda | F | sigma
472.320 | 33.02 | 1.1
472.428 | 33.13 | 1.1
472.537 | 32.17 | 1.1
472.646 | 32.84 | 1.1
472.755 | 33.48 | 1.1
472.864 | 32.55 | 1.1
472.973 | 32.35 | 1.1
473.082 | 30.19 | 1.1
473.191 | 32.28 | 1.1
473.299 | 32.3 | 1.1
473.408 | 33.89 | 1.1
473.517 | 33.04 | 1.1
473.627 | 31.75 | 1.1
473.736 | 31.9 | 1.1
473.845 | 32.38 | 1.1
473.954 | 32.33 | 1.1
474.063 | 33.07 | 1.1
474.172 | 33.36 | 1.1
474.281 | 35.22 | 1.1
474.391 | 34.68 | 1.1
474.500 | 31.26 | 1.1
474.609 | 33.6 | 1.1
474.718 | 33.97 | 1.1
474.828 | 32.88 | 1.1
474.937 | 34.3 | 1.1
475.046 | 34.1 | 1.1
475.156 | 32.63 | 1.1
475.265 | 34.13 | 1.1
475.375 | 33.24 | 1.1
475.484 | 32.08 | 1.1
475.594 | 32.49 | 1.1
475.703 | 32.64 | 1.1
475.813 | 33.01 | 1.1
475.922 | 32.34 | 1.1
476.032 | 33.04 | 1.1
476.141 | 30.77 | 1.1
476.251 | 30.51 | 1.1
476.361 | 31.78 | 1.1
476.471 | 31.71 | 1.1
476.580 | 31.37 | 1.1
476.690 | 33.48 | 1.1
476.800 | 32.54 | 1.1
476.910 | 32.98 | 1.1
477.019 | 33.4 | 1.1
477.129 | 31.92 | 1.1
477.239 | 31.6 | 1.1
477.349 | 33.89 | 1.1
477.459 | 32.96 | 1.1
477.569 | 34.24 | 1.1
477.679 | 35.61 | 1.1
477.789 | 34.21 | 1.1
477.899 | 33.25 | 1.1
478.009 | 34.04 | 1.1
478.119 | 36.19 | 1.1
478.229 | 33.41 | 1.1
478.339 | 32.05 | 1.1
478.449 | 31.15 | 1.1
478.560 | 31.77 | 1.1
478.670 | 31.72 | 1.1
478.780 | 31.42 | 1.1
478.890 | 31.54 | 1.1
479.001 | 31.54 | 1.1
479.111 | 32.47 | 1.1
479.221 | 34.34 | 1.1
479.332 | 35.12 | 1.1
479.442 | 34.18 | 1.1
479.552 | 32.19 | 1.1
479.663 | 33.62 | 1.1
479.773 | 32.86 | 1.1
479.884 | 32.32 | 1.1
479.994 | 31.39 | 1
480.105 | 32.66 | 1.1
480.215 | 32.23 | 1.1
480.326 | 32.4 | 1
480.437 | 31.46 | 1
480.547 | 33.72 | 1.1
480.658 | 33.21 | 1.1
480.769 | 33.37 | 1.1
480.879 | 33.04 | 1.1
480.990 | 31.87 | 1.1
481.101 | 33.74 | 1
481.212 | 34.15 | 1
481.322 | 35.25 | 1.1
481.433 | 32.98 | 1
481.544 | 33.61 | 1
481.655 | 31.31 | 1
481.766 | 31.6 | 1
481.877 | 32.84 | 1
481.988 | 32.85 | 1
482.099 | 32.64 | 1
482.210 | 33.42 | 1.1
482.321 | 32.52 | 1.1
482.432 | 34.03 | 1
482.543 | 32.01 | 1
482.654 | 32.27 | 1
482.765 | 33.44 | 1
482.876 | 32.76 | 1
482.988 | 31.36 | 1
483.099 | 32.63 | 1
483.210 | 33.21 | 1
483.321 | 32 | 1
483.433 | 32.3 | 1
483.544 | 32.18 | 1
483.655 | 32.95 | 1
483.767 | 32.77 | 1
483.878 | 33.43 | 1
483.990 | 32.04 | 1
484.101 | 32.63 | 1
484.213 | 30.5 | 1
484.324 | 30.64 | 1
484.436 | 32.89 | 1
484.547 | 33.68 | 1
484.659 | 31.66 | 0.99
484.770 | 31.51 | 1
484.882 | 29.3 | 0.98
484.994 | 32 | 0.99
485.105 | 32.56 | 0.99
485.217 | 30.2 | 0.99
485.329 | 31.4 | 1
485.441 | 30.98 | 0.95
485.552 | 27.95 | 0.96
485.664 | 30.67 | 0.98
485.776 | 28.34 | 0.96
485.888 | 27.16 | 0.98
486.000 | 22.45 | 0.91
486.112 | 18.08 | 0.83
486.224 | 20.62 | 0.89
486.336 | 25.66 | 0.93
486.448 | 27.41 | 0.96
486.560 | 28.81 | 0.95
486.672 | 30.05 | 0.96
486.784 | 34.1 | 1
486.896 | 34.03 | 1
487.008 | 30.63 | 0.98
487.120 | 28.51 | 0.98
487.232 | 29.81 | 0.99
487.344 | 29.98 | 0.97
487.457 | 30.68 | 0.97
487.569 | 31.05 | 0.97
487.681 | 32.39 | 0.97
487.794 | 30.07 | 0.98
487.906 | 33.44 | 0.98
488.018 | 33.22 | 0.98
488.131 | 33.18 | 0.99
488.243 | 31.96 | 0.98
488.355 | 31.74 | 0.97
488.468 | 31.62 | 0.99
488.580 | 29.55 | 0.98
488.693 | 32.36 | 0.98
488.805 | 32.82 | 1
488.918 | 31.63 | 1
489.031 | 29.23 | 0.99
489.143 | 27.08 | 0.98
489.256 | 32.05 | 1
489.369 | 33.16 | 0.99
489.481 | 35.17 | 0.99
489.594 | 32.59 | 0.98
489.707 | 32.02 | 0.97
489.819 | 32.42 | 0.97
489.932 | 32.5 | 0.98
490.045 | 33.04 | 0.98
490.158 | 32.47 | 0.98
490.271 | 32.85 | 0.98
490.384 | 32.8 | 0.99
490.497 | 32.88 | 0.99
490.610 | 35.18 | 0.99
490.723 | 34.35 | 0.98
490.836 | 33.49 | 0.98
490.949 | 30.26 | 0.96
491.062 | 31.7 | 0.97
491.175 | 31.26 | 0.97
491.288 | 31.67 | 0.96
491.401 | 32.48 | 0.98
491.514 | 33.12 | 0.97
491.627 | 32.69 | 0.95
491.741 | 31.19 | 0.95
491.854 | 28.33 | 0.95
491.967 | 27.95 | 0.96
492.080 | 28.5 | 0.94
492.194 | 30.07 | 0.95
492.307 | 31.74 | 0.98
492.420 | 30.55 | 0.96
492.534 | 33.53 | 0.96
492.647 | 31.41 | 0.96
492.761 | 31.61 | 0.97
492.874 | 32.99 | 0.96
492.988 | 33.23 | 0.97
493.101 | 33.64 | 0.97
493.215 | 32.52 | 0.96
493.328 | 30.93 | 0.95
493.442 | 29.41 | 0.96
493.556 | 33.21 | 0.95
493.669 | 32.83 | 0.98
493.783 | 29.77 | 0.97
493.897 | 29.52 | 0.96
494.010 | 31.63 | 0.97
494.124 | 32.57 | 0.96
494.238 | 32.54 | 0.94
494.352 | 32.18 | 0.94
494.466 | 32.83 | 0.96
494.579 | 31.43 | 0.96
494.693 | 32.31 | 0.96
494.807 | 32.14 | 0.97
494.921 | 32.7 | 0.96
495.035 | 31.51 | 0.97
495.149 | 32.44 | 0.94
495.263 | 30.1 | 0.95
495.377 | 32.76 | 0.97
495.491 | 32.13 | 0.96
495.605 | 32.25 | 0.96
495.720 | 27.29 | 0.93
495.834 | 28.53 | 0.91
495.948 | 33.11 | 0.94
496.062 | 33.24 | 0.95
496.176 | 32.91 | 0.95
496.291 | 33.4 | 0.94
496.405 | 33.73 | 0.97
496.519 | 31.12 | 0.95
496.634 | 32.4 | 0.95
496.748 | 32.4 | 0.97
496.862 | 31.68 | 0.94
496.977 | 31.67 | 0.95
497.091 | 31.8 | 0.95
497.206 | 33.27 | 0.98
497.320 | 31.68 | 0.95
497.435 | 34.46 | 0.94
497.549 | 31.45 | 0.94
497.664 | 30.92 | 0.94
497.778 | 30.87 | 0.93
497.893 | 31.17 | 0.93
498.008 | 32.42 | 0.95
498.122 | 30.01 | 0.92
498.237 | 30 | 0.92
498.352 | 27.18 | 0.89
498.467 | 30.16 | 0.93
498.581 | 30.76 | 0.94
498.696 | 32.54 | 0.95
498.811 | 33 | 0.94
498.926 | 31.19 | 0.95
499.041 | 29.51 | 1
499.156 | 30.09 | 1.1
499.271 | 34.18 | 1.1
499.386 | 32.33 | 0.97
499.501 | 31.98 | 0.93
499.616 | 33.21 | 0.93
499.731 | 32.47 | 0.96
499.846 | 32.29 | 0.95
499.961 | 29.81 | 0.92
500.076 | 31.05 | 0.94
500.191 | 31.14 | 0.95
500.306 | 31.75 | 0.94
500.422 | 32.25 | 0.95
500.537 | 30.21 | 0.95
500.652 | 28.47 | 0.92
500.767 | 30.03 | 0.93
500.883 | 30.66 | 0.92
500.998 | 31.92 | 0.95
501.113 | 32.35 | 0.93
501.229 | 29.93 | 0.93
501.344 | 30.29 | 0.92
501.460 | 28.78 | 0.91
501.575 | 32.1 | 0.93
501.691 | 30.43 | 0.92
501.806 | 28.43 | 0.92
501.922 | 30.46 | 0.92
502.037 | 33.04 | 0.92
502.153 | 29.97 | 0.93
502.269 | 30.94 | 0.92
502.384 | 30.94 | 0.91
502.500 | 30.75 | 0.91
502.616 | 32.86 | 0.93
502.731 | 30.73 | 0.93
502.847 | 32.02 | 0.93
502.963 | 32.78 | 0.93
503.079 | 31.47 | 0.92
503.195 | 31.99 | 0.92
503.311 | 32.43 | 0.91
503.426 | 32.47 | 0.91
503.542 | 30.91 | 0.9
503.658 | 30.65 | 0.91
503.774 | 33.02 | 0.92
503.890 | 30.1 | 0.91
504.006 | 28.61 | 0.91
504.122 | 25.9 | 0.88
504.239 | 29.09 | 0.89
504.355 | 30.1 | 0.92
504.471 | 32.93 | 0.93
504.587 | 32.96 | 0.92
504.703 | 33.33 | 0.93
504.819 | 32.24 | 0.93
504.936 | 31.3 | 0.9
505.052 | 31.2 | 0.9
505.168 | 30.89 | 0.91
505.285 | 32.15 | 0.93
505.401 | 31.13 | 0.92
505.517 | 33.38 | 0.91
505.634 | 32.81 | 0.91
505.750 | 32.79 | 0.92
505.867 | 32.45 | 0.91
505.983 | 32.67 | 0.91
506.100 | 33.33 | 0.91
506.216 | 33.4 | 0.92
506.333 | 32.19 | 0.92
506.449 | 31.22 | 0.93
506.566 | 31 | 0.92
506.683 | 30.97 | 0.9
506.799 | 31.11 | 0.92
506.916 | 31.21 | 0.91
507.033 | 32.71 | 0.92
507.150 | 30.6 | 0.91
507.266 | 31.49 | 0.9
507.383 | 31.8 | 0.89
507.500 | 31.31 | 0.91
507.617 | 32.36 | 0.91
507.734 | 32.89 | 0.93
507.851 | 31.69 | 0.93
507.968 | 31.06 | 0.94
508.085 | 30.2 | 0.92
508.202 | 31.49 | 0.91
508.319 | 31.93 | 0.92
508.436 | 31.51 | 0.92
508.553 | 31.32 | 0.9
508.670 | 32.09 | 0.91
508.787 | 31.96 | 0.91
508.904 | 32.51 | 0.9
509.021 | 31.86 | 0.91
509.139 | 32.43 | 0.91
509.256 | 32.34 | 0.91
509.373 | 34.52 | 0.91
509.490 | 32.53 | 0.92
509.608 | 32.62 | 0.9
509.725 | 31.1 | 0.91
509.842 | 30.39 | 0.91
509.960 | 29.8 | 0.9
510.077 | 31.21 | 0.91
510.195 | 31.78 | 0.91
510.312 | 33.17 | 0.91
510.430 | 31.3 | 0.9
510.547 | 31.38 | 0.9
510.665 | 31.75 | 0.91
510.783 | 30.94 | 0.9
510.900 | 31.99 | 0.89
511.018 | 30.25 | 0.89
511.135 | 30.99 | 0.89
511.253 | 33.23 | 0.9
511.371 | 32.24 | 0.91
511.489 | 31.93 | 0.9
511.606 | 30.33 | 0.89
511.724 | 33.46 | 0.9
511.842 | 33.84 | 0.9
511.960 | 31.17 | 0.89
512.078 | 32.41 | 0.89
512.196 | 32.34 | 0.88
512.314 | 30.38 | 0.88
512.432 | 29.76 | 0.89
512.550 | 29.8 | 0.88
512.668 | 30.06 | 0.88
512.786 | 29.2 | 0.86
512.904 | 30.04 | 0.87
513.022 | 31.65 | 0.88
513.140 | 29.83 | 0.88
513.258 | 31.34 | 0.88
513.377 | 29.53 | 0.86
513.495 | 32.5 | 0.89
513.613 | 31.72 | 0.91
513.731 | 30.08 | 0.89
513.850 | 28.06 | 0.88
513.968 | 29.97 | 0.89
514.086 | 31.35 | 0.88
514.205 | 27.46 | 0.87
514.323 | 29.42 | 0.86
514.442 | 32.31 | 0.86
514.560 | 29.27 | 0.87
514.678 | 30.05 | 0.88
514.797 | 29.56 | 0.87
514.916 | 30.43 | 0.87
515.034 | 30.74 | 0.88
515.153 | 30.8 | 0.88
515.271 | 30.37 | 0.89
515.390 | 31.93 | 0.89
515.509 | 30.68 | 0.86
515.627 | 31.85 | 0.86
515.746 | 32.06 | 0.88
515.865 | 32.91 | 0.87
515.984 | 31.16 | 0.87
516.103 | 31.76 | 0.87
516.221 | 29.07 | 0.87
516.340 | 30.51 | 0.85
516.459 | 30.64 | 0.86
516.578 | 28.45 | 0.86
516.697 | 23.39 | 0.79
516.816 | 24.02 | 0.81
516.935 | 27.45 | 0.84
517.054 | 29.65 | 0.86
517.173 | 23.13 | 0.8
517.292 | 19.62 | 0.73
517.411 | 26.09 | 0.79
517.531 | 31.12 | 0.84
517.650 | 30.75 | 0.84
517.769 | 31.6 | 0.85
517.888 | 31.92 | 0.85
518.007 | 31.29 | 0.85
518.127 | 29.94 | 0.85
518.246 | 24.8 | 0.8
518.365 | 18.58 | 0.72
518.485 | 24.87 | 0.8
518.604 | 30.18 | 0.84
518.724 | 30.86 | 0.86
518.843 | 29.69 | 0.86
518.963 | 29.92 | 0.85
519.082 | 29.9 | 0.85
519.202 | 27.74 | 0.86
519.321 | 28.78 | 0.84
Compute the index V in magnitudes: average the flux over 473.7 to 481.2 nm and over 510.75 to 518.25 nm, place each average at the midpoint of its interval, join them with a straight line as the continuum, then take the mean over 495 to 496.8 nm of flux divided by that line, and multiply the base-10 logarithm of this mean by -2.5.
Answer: -0.01 mag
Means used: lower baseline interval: 32.9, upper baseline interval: 30.1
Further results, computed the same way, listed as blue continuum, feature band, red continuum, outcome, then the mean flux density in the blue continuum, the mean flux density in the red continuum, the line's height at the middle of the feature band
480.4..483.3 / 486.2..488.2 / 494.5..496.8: 0.074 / 32.9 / 31.9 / 32.5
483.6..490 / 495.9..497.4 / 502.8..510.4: -0.046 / 30.7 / 31.7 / 31.2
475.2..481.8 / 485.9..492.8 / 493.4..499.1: 0.040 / 32.8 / 31.6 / 32.1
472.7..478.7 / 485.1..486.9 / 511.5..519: 0.147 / 32.9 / 29.7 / 32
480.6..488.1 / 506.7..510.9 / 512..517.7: -0.060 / 31.2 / 29.7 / 30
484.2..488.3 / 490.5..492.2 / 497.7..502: -0.044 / 29.9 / 31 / 30.3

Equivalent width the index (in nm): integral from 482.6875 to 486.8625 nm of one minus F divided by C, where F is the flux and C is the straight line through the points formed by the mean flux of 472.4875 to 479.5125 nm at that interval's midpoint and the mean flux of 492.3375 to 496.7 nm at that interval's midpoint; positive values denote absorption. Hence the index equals 0.26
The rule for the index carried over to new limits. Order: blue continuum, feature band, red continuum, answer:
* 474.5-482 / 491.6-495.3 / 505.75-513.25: 0.09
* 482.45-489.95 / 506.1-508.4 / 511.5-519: -0.13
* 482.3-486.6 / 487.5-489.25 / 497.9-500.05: -0.04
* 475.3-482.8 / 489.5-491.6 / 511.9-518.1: -0.05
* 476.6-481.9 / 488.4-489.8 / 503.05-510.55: 0.04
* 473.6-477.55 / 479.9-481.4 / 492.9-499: -0.02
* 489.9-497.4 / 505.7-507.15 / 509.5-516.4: -0.03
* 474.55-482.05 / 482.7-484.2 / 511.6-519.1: 0.00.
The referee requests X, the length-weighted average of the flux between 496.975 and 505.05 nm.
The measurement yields 31.2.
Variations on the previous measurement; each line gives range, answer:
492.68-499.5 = 31.7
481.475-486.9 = 30.9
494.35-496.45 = 31.9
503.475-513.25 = 31.5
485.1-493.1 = 30.9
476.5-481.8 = 32.9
